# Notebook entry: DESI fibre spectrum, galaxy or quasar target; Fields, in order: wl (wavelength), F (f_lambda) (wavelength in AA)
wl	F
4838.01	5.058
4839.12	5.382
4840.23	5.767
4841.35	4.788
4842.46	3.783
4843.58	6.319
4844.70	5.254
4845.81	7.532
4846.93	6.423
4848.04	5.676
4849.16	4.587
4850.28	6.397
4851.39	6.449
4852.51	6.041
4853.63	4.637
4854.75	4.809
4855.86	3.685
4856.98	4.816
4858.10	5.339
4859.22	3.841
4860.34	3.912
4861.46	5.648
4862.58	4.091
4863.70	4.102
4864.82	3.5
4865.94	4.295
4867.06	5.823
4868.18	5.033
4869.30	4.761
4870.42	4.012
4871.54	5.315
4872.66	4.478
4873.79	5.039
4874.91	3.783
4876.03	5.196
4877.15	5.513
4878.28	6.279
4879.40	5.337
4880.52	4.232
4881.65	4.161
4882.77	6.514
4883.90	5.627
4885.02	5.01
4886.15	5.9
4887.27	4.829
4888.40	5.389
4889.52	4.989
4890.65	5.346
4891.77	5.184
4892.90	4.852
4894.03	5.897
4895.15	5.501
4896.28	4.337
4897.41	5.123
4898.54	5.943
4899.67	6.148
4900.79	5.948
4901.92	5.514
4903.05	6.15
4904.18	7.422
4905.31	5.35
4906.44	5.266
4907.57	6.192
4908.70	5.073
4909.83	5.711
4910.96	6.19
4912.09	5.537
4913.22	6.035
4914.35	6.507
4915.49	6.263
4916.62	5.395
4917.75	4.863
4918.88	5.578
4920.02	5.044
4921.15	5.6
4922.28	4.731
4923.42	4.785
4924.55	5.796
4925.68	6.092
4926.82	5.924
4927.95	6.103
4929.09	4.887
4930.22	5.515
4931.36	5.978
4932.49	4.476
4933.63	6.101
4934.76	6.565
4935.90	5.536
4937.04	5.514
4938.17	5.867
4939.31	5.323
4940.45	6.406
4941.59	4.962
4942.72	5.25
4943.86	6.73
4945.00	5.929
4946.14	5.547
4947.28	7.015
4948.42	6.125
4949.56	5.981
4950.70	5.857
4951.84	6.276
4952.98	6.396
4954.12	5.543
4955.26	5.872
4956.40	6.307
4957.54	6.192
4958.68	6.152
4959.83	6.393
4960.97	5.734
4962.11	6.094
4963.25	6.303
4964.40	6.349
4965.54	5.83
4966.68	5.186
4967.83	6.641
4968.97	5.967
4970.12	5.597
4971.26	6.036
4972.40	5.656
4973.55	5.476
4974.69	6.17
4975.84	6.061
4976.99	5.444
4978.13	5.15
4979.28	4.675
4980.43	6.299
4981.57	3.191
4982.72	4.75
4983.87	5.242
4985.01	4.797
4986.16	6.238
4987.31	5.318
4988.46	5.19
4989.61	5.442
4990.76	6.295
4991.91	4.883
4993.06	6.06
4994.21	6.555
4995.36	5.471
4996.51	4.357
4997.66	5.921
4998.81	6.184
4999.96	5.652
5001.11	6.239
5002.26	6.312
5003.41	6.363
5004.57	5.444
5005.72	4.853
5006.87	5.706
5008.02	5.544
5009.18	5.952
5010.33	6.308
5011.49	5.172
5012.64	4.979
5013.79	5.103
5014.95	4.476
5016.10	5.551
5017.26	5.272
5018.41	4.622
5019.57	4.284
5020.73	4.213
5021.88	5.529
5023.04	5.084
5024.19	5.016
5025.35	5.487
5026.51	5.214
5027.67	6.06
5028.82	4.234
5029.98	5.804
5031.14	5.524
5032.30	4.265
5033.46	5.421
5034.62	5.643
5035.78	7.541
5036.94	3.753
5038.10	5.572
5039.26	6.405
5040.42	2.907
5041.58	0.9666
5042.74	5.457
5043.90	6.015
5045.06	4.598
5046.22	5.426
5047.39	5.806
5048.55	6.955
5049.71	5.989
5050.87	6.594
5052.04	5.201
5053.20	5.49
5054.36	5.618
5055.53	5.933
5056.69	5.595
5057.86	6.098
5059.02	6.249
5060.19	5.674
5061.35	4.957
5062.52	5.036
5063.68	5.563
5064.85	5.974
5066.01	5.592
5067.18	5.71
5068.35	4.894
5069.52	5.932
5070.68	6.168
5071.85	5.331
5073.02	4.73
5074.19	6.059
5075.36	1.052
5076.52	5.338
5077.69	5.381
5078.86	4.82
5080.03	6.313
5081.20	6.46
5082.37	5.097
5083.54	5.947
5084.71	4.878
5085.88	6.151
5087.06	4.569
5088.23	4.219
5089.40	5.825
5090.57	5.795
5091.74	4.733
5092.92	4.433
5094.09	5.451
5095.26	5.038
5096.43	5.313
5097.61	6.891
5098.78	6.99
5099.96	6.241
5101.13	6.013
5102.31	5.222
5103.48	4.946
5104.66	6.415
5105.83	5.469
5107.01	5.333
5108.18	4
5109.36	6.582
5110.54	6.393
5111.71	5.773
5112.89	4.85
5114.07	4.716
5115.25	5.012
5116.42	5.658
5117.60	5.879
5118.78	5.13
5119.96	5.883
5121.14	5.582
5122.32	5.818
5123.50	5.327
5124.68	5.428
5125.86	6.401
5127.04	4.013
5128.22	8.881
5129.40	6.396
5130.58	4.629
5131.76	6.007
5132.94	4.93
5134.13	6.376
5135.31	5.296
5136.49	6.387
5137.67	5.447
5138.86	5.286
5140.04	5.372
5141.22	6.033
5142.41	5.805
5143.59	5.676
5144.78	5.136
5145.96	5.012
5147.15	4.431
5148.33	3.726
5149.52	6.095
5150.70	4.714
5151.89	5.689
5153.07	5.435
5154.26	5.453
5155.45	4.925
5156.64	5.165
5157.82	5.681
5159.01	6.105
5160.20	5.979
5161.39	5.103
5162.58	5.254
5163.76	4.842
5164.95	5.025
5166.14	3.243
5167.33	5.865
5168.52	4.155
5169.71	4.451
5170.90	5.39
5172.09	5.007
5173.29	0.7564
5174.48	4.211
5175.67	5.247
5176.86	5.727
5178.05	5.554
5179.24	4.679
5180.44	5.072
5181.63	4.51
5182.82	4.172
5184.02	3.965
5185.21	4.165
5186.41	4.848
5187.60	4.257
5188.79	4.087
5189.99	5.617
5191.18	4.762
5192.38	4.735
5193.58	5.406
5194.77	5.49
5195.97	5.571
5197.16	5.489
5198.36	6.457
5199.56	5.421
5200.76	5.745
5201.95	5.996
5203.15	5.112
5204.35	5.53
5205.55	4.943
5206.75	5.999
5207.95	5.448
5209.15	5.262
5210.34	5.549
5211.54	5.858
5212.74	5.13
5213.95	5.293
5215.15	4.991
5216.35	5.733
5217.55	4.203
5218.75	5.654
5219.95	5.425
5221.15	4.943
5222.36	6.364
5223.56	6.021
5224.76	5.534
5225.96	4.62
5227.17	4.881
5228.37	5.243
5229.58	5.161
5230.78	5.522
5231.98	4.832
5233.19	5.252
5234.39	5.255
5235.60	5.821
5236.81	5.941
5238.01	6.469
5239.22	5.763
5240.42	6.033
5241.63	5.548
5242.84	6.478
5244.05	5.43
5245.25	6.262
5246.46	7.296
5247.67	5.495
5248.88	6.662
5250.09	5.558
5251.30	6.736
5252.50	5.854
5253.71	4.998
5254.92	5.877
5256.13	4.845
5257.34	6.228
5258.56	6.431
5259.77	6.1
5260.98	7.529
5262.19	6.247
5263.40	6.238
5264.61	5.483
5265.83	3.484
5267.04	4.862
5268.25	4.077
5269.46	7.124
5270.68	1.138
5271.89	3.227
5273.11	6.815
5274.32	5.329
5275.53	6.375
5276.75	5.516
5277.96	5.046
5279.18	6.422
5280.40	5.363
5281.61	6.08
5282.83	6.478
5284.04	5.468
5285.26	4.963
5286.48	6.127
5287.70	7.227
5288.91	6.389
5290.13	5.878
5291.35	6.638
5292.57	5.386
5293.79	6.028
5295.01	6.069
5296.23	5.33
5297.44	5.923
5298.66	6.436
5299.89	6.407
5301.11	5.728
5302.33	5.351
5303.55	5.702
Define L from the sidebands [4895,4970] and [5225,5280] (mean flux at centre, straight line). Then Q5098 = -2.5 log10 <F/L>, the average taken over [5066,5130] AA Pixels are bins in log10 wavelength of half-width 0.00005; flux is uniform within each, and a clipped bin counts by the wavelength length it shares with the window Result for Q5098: 0.037 mag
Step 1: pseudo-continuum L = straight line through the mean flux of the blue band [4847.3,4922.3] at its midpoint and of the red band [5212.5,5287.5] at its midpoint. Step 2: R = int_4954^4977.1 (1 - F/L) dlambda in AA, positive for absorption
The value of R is -2.8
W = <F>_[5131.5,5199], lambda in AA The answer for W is 5.07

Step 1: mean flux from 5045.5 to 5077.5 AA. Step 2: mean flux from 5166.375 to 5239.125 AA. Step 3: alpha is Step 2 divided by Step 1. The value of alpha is 0.93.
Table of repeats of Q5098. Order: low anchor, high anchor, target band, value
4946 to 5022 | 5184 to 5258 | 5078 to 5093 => 0.043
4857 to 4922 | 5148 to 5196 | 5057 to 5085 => -0.079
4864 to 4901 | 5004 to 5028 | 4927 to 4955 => -0.132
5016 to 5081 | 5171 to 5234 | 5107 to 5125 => -0.052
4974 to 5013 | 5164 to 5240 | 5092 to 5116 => -0.045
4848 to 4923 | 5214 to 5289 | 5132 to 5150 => 0.019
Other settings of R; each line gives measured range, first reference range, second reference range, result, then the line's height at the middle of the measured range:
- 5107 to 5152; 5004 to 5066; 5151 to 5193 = -4.8 AA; 4.98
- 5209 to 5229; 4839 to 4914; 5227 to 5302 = 1.2 AA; 5.67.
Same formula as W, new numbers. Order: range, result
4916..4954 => 5.7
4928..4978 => 5.89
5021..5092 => 5.34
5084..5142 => 5.58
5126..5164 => 5.5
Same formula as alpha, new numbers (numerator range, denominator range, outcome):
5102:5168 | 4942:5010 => 0.95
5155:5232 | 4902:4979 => 0.88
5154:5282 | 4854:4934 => 1.01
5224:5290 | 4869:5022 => 1.02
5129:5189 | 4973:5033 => 0.94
